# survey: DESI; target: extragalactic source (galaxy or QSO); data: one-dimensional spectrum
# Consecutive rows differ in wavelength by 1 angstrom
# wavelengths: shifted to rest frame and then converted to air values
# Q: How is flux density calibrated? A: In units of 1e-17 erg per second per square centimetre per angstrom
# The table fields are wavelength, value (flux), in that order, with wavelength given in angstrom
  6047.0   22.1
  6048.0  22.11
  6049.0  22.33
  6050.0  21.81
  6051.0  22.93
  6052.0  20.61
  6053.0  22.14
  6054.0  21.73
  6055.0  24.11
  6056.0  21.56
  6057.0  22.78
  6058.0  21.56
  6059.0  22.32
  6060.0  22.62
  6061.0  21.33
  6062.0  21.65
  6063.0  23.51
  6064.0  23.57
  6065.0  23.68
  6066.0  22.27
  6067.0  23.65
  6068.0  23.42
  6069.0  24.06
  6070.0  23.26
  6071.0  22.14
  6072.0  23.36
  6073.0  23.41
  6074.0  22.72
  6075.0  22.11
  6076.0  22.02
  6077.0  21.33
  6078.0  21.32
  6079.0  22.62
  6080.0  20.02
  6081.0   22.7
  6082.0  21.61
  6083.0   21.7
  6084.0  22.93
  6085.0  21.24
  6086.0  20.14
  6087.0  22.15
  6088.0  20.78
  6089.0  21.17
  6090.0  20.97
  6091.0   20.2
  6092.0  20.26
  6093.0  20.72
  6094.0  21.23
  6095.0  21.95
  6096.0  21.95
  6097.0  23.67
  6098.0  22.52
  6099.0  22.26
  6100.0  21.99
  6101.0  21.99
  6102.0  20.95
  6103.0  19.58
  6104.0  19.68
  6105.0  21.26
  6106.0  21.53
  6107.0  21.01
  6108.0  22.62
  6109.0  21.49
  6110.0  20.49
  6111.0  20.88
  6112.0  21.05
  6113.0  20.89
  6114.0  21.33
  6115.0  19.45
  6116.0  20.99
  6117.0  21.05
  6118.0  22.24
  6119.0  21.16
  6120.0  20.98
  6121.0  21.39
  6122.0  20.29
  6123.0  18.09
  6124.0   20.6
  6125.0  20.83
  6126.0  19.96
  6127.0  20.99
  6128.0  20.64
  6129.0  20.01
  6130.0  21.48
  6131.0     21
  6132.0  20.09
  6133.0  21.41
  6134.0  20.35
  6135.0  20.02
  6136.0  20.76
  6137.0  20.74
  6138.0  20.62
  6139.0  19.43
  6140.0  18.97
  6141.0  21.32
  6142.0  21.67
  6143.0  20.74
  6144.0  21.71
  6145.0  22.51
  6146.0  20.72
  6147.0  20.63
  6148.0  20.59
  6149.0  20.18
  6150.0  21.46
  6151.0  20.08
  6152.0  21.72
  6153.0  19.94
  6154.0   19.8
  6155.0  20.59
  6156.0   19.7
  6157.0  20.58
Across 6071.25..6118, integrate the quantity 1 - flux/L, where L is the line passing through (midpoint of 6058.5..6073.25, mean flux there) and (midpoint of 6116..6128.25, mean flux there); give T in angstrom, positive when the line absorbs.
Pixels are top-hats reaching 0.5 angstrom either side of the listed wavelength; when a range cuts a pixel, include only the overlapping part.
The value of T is 0.7 angstrom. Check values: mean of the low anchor 22.9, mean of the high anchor 20.7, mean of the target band 21.5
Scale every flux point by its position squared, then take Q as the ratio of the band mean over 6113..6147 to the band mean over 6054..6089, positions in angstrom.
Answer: 0.9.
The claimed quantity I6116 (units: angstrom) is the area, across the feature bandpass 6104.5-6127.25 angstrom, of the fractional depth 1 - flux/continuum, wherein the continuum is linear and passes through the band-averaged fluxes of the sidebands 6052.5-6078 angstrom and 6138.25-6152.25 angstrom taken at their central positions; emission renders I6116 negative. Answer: 0.6 angstrom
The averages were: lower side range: 22.6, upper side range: 20.8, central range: 20.9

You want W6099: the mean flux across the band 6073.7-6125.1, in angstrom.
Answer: 21.3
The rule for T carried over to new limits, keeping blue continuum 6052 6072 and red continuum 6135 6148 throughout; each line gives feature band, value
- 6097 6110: 0.13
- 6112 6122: 0.16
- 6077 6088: 0.29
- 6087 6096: 0.38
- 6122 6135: 0.40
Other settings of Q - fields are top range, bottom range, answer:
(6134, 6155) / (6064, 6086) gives 0.94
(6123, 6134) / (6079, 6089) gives 0.97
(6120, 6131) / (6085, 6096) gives 0.99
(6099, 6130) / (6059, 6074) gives 0.92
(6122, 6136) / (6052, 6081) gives 0.93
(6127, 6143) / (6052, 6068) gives 0.94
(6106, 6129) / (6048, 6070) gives 0.94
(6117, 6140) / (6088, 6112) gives 0.97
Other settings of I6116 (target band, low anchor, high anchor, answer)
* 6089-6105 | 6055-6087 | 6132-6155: 0.3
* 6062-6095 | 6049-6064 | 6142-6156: -0.2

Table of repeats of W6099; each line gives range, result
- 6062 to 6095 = 22.1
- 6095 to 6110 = 21.6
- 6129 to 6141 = 20.5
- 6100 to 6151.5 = 20.8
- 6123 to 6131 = 20.5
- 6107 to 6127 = 20.8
